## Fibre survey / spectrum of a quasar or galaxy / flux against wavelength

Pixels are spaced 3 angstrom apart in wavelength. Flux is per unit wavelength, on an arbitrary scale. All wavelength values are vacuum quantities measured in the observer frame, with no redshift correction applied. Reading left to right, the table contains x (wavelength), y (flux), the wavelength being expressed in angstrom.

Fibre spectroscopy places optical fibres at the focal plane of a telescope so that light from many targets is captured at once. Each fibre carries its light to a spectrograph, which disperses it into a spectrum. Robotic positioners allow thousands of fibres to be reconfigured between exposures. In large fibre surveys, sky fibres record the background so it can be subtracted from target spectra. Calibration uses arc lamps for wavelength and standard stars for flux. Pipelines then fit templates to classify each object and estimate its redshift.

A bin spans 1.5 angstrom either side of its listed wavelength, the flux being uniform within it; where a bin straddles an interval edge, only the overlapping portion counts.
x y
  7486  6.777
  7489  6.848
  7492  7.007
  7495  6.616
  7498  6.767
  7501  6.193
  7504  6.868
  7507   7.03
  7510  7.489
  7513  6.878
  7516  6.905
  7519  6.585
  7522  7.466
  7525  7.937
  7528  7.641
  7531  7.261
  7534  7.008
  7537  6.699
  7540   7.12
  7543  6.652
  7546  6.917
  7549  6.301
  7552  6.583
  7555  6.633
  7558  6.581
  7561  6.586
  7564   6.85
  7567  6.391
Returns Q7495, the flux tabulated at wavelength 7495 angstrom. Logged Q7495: 6.616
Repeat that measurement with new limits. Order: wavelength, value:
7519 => 6.585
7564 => 6.85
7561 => 6.586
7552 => 6.583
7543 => 6.652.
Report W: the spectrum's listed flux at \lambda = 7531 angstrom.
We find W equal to 7.261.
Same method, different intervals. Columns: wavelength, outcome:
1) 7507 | 7.03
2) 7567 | 6.391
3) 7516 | 6.905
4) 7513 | 6.878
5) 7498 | 6.767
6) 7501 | 6.193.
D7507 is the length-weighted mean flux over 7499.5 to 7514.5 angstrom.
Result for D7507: 6.89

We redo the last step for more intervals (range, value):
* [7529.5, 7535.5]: 7.13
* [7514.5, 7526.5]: 7.22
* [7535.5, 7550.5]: 6.74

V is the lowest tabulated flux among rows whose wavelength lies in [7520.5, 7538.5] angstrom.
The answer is 6.699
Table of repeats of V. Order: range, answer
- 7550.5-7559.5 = 6.581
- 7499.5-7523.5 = 6.193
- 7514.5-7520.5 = 6.585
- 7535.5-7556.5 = 6.301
